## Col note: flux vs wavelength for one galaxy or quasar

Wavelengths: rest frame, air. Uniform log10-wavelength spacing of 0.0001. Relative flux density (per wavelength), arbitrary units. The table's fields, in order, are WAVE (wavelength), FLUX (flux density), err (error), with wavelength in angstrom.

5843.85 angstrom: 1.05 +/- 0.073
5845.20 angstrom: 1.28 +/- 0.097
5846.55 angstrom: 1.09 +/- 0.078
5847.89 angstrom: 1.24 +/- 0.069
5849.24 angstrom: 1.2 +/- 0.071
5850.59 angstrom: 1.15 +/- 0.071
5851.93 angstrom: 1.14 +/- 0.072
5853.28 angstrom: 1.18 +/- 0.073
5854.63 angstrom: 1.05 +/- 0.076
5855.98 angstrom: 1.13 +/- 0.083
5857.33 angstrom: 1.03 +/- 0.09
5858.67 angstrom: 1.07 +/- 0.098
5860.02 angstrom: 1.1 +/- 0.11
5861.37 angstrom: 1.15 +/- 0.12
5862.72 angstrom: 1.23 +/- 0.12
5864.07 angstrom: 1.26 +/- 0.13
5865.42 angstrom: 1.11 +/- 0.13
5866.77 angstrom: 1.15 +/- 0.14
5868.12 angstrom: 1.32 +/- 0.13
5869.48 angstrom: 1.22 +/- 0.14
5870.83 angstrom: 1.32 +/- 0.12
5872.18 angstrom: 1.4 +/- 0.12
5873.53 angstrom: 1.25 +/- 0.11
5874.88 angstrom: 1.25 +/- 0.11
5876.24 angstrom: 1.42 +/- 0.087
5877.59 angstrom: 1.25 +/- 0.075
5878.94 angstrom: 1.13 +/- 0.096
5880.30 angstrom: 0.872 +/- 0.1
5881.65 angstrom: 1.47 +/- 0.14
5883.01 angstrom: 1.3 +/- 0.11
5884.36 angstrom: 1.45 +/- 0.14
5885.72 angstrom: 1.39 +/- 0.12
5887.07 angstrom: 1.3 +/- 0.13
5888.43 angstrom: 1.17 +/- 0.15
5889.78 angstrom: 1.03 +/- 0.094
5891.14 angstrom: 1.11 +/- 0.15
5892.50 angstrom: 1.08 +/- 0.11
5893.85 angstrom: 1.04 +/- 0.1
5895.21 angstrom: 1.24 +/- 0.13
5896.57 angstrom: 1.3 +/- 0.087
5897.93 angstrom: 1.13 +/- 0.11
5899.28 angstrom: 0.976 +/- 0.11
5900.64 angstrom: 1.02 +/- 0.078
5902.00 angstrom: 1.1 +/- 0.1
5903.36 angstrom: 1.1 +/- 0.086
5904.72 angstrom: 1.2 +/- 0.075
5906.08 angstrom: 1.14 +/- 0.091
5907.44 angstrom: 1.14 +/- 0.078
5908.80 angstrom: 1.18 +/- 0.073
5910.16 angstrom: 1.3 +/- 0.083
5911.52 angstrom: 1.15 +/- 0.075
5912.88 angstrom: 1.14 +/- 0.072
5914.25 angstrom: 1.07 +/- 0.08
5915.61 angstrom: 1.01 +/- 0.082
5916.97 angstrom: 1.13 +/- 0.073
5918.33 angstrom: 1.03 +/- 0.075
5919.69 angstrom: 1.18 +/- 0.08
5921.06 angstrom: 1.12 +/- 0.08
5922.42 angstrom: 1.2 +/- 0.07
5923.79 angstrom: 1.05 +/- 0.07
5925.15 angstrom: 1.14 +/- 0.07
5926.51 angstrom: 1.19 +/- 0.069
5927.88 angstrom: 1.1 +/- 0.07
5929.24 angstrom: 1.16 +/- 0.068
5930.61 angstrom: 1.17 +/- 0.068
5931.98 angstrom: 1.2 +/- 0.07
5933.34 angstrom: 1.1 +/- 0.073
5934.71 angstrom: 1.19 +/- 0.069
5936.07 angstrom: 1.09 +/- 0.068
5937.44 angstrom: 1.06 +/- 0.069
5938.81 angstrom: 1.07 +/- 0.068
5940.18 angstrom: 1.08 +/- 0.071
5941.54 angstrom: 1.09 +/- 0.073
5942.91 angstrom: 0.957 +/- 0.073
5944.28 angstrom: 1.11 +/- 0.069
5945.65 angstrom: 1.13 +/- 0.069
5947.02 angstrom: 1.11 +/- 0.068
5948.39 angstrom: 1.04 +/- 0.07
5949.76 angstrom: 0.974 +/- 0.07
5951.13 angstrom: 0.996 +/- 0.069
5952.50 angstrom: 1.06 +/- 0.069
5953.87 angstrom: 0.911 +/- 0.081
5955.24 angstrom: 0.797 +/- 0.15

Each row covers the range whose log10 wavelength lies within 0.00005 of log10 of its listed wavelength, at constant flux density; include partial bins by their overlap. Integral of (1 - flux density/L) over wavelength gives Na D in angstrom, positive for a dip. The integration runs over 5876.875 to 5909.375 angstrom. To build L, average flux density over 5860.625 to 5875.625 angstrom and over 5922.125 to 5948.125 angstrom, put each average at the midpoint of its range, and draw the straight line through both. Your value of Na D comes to 0.6 angstrom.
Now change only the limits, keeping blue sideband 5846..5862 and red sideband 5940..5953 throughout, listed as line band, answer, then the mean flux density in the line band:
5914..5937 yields -1.2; 1.13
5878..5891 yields -1.5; 1.23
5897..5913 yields -0.7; 1.13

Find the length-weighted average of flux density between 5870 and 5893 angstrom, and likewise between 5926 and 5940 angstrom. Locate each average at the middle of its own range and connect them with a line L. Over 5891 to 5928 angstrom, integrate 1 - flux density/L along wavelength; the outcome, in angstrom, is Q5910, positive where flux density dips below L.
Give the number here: 1.7 angstrom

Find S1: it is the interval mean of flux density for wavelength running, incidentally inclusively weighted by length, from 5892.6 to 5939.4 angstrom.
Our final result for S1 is 1.13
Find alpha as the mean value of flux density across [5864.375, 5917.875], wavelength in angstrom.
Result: 1.19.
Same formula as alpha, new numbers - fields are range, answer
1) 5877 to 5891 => 1.23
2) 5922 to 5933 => 1.15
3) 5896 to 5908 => 1.12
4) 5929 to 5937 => 1.15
